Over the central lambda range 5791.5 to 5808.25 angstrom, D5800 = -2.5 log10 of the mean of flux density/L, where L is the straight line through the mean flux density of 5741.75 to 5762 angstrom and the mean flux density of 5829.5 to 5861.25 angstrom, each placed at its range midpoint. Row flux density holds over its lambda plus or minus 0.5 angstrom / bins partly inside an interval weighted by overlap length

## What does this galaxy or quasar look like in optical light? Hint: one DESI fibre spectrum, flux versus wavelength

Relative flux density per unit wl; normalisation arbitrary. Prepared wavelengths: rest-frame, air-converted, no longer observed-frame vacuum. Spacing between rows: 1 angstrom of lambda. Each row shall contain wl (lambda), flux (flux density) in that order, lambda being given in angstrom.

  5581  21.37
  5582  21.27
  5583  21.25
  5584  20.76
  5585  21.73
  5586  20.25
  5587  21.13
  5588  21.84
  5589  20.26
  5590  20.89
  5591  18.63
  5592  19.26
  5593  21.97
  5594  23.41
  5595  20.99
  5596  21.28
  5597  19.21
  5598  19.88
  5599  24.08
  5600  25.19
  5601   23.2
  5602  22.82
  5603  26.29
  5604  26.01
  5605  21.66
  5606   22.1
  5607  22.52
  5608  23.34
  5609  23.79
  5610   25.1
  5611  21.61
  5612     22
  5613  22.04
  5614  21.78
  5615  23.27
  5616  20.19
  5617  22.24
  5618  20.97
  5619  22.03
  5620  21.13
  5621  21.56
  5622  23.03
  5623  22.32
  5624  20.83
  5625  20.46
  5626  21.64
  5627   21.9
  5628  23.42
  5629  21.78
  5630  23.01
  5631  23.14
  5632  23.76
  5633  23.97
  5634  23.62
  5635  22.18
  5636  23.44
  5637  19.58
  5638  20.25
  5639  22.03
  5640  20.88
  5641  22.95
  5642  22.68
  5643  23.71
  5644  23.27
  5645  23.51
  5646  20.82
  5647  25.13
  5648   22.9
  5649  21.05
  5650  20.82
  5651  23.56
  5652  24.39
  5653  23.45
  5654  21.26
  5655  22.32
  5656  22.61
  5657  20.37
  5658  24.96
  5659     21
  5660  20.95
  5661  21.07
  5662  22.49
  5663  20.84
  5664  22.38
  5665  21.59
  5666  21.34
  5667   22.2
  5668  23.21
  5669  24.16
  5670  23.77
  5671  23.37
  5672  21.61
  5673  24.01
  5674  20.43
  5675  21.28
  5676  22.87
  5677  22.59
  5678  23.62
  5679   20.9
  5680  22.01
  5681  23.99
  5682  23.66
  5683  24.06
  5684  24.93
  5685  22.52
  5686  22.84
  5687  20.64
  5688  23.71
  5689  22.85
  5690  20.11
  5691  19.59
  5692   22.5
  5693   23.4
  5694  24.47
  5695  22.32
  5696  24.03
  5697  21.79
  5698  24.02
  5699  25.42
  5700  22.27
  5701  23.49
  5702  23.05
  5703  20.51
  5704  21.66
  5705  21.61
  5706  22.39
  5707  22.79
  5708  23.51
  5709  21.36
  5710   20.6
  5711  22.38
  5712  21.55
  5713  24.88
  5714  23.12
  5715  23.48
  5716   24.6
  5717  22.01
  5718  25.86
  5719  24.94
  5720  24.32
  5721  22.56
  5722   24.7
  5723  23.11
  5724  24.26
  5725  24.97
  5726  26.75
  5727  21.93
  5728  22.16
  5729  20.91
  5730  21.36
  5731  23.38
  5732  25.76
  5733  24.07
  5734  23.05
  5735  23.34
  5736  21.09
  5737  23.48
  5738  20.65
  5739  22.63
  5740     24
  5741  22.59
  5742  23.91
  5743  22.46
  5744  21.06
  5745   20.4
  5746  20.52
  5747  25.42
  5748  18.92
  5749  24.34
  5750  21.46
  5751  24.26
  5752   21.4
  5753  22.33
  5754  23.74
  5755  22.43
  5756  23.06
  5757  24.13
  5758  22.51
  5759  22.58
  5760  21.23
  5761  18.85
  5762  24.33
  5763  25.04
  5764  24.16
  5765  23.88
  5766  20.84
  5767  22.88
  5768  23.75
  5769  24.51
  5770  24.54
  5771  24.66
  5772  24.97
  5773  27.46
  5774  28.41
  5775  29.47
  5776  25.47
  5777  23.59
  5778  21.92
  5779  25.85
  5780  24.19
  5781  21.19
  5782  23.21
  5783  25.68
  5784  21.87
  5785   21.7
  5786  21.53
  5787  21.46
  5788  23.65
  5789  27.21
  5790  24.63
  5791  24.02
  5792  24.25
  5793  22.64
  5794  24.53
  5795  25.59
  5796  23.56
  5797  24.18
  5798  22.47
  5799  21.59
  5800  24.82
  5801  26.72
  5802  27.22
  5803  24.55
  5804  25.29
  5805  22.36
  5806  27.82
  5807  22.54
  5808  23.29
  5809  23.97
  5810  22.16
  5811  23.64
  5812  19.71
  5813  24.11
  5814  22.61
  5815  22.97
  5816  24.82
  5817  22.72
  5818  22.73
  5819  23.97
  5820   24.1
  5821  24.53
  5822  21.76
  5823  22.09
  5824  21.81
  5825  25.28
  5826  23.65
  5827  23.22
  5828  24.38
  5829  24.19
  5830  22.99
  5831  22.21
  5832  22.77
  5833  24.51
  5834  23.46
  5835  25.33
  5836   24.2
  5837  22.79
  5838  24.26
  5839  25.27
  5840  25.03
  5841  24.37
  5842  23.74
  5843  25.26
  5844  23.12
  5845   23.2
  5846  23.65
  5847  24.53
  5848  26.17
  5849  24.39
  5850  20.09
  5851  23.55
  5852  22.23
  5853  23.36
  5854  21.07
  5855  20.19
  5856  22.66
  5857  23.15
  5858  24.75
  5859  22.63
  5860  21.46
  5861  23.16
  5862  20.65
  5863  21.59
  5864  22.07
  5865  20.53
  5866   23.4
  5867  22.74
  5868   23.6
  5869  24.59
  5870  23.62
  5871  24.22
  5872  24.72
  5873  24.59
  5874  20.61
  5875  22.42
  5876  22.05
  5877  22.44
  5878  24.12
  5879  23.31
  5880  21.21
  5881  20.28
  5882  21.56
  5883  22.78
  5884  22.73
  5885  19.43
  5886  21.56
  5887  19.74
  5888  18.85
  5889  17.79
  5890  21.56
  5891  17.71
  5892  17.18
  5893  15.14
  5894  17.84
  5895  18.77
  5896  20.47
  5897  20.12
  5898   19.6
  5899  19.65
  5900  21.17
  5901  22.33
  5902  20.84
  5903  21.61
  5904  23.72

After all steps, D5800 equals -0.07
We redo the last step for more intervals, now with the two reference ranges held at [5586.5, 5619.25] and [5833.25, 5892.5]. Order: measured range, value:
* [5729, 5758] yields -0.01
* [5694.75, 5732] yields -0.04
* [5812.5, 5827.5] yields -0.04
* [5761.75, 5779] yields -0.11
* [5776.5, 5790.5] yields -0.05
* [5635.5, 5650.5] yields 0.00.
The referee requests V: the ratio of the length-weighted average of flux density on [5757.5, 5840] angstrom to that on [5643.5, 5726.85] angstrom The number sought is 1.0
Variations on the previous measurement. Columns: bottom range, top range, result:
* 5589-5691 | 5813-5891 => 1.02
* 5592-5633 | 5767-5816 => 1.08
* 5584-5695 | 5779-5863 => 1.05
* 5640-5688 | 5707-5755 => 1.02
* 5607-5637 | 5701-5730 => 1.03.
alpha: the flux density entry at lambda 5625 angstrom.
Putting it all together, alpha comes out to 20.46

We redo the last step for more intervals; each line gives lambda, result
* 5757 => 24.13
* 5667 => 22.2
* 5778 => 21.92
